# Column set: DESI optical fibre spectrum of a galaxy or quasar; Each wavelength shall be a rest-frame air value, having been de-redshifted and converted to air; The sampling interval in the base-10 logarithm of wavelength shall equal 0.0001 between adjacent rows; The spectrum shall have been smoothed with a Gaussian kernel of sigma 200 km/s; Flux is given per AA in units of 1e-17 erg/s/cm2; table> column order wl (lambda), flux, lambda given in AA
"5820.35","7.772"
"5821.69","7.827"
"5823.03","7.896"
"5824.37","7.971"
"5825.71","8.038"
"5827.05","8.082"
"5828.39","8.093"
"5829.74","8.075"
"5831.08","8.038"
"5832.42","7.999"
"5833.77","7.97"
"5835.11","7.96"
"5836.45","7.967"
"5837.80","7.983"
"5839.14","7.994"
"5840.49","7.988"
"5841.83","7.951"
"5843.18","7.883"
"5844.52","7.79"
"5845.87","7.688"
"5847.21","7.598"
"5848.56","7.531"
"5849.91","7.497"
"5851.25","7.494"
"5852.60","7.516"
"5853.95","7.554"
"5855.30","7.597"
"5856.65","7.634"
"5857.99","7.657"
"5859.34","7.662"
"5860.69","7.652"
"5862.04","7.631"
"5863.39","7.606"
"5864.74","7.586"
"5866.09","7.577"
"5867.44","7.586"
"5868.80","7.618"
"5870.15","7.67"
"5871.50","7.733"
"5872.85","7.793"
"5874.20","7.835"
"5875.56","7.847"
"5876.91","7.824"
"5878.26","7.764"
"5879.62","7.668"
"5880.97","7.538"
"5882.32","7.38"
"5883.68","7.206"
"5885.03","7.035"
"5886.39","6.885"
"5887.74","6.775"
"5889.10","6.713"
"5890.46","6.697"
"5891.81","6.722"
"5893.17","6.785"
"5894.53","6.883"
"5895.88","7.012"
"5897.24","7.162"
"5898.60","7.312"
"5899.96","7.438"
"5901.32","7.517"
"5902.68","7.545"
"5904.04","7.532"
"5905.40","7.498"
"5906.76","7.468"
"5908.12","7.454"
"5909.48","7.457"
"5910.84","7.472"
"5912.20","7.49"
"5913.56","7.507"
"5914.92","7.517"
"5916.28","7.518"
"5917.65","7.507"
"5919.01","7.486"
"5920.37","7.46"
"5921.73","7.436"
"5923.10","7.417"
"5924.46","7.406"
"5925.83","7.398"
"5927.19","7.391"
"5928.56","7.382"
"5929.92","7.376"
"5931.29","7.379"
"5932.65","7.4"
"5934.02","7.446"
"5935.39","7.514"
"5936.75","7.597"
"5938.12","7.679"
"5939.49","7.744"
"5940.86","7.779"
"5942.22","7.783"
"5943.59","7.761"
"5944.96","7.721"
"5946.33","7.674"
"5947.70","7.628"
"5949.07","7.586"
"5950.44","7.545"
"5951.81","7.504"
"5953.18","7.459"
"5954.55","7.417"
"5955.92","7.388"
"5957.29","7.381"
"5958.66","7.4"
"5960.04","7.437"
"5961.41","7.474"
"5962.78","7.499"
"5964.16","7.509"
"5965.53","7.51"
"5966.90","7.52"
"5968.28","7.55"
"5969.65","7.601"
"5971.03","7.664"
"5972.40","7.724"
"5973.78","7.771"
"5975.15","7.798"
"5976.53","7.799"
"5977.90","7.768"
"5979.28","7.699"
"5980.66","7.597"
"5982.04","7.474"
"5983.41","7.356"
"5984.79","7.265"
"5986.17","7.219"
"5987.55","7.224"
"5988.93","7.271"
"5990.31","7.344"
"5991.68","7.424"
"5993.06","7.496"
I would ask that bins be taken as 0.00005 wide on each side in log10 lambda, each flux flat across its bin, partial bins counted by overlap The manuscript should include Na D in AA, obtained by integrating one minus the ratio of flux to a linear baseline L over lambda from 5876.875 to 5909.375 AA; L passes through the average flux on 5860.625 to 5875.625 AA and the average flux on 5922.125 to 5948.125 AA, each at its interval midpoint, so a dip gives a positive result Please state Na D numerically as 1.66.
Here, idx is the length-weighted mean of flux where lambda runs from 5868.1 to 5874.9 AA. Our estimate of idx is 7.72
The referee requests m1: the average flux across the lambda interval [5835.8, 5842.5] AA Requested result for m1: 7.97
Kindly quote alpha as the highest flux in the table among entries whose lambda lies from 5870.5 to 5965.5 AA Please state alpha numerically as 7.847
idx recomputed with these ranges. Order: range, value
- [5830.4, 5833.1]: 8.01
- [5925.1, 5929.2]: 7.38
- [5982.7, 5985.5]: 7.32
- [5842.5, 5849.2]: 7.7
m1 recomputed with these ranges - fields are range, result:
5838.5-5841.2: 7.99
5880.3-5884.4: 7.38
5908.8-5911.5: 7.47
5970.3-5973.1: 7.68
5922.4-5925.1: 7.41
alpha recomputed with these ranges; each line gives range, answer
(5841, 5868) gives 7.951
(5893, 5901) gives 7.438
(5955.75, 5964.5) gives 7.509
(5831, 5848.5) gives 8.038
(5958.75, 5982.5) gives 7.799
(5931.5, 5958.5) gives 7.783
